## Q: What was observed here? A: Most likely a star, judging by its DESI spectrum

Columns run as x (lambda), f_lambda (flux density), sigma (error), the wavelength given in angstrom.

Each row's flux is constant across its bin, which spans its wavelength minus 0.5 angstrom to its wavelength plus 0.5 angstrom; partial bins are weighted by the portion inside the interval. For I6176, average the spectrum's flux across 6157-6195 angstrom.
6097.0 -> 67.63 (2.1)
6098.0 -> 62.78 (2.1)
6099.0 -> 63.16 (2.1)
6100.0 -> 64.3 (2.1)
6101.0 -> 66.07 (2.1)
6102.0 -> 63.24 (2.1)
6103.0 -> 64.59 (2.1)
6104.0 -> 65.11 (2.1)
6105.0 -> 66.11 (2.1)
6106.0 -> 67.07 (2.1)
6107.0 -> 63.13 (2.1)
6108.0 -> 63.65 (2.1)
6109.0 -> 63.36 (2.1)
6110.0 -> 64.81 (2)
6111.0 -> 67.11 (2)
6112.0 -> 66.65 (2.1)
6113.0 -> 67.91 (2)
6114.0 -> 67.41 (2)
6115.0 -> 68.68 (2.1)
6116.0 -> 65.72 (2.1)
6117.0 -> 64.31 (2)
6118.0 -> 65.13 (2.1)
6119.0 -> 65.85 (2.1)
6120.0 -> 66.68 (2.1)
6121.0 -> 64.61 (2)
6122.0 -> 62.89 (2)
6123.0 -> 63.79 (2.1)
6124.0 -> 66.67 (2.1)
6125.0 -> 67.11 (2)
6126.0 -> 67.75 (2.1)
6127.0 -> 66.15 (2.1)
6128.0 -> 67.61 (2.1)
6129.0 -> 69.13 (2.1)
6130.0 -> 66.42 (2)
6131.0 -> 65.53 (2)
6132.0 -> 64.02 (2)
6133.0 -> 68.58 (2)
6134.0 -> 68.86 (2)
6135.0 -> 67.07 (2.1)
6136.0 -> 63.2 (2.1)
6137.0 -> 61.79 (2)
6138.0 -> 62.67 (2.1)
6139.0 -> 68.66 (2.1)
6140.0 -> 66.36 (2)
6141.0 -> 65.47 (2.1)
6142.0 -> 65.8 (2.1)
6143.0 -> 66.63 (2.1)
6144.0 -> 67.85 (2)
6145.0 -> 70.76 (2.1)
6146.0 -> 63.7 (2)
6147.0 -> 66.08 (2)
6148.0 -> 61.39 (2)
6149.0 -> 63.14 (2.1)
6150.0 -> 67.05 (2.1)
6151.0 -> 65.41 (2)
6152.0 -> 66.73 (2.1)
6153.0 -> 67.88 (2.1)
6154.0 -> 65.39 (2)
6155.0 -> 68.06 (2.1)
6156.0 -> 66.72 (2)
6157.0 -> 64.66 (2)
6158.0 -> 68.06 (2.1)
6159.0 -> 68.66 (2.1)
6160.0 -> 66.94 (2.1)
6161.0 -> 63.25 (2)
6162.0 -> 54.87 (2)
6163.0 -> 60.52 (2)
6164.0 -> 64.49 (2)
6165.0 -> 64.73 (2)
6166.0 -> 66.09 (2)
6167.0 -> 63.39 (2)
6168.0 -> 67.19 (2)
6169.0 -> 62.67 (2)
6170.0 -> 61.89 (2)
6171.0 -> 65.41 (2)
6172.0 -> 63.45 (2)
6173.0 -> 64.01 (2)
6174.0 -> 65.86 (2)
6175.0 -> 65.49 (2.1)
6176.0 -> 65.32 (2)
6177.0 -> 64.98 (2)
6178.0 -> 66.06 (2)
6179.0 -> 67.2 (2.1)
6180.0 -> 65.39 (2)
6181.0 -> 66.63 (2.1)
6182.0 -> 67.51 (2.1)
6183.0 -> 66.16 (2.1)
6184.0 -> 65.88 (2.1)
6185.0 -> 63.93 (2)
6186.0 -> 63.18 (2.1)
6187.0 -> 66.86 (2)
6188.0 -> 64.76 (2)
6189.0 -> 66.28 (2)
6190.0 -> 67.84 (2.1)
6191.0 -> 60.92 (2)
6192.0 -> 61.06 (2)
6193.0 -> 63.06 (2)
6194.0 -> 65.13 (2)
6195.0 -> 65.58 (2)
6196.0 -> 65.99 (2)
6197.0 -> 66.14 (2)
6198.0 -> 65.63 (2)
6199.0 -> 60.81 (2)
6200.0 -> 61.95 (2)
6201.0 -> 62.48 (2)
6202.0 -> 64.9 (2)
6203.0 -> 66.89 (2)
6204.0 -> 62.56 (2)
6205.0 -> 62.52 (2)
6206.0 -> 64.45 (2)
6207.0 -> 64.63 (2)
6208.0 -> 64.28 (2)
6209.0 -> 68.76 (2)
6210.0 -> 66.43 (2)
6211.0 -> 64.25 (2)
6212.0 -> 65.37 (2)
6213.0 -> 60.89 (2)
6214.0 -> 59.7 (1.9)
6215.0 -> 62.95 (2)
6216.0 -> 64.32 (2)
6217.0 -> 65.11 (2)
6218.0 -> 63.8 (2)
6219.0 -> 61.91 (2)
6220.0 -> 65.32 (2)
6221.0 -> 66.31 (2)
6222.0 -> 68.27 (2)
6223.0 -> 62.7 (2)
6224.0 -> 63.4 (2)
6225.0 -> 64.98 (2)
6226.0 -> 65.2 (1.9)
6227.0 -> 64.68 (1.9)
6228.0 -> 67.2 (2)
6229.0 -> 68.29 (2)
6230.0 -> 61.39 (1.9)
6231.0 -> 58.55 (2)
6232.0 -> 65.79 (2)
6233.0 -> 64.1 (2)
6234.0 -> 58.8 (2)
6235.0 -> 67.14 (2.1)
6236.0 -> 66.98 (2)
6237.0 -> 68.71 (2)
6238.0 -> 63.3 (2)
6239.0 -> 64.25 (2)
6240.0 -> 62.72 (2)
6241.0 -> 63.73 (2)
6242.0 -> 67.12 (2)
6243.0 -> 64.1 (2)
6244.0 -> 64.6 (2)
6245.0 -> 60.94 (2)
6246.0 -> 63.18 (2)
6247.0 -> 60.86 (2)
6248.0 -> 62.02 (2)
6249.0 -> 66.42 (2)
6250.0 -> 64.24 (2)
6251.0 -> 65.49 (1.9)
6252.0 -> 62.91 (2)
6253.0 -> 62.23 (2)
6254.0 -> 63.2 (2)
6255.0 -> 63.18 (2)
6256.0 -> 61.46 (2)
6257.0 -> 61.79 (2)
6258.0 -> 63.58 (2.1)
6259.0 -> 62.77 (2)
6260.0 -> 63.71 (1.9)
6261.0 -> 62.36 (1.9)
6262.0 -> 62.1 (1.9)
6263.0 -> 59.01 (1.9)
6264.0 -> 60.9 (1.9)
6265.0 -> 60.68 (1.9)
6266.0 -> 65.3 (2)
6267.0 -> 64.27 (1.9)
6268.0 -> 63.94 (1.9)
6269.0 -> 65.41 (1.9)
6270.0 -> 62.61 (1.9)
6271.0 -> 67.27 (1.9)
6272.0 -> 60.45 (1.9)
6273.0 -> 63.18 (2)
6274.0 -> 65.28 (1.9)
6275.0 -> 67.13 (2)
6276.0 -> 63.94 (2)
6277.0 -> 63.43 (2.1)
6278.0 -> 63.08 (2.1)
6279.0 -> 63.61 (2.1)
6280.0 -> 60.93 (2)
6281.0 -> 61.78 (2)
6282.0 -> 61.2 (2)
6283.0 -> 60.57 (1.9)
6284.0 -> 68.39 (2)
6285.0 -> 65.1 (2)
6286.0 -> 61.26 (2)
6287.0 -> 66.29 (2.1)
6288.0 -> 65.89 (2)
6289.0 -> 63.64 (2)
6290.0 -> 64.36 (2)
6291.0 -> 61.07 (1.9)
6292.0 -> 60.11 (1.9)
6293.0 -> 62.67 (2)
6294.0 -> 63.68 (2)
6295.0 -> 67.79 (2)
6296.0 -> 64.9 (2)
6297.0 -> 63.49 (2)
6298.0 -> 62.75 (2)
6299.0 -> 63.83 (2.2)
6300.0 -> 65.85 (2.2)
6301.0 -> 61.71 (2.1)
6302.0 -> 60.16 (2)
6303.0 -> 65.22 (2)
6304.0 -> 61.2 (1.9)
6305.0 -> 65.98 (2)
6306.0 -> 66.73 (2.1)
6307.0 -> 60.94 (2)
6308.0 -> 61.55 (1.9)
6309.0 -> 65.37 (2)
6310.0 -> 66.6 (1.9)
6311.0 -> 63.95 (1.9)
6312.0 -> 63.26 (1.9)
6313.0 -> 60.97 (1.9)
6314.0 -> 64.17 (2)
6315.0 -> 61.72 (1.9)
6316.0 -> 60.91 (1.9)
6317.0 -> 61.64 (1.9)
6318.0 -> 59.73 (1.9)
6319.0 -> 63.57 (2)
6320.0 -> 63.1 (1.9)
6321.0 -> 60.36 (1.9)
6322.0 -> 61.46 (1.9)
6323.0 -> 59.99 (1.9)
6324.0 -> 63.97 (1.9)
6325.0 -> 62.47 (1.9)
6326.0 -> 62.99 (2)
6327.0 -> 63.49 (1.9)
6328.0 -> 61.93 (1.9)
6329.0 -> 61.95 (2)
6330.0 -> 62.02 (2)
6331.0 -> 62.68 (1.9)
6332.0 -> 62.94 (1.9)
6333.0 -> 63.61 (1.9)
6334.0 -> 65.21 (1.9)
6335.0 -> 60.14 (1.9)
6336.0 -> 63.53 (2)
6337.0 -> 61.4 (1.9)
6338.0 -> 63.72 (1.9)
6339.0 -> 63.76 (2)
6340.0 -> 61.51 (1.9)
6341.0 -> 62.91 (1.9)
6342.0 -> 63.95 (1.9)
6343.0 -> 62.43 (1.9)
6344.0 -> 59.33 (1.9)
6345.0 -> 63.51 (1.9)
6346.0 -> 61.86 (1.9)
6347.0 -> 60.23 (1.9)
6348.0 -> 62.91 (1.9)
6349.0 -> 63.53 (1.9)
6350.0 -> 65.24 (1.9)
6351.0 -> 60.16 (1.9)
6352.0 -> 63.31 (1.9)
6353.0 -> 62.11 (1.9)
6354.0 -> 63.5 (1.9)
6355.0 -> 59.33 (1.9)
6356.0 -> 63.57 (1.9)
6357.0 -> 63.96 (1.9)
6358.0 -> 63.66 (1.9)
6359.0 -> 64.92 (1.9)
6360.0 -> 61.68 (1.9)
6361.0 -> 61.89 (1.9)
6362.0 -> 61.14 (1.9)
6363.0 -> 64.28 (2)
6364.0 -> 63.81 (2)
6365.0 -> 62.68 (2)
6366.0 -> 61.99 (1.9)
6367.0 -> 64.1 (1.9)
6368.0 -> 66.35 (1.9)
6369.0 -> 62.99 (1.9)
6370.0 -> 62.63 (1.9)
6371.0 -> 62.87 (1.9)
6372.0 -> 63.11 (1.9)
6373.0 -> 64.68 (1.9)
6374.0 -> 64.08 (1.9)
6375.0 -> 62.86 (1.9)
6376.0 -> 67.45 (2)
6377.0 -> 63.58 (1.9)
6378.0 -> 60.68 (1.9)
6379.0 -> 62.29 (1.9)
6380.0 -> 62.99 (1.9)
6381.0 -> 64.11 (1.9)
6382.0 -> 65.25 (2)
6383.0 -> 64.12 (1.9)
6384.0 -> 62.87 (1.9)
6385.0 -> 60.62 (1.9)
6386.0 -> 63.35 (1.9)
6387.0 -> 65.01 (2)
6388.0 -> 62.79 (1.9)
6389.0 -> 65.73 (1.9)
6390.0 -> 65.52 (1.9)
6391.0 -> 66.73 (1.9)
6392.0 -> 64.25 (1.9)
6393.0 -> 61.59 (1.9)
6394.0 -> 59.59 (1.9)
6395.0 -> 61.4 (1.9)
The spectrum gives 64.7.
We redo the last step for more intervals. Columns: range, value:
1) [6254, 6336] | 63.1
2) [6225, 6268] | 63.6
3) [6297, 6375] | 62.8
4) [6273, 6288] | 63.8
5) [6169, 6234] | 64.5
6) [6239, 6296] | 63.4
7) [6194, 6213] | 64.6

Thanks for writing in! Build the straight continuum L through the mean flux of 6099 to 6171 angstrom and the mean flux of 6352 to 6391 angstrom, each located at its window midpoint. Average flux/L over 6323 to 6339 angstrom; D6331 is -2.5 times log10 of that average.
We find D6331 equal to 0.02 mag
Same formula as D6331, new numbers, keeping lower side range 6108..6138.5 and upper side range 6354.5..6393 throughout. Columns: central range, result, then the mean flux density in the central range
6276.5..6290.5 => 0.014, 63.5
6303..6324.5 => 0.022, 62.8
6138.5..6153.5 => -0.009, 66.2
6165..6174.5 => 0.016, 64.5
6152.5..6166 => 0.009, 65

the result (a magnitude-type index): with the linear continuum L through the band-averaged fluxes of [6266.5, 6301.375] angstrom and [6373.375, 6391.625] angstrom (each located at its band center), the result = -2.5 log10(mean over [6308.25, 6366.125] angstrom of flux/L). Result 0.02 mag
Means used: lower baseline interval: 63.7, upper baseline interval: 63.9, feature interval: 62.6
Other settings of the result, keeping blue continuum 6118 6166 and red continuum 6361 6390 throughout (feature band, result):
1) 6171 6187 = -0.002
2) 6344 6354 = 0.023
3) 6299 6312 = 0.007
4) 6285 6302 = 0.011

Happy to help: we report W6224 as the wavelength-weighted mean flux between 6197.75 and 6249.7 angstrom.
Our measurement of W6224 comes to 64.1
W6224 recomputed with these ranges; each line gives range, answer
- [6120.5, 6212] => 65.2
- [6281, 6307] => 63.7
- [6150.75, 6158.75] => 66.7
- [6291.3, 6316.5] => 63.4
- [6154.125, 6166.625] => 64.8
